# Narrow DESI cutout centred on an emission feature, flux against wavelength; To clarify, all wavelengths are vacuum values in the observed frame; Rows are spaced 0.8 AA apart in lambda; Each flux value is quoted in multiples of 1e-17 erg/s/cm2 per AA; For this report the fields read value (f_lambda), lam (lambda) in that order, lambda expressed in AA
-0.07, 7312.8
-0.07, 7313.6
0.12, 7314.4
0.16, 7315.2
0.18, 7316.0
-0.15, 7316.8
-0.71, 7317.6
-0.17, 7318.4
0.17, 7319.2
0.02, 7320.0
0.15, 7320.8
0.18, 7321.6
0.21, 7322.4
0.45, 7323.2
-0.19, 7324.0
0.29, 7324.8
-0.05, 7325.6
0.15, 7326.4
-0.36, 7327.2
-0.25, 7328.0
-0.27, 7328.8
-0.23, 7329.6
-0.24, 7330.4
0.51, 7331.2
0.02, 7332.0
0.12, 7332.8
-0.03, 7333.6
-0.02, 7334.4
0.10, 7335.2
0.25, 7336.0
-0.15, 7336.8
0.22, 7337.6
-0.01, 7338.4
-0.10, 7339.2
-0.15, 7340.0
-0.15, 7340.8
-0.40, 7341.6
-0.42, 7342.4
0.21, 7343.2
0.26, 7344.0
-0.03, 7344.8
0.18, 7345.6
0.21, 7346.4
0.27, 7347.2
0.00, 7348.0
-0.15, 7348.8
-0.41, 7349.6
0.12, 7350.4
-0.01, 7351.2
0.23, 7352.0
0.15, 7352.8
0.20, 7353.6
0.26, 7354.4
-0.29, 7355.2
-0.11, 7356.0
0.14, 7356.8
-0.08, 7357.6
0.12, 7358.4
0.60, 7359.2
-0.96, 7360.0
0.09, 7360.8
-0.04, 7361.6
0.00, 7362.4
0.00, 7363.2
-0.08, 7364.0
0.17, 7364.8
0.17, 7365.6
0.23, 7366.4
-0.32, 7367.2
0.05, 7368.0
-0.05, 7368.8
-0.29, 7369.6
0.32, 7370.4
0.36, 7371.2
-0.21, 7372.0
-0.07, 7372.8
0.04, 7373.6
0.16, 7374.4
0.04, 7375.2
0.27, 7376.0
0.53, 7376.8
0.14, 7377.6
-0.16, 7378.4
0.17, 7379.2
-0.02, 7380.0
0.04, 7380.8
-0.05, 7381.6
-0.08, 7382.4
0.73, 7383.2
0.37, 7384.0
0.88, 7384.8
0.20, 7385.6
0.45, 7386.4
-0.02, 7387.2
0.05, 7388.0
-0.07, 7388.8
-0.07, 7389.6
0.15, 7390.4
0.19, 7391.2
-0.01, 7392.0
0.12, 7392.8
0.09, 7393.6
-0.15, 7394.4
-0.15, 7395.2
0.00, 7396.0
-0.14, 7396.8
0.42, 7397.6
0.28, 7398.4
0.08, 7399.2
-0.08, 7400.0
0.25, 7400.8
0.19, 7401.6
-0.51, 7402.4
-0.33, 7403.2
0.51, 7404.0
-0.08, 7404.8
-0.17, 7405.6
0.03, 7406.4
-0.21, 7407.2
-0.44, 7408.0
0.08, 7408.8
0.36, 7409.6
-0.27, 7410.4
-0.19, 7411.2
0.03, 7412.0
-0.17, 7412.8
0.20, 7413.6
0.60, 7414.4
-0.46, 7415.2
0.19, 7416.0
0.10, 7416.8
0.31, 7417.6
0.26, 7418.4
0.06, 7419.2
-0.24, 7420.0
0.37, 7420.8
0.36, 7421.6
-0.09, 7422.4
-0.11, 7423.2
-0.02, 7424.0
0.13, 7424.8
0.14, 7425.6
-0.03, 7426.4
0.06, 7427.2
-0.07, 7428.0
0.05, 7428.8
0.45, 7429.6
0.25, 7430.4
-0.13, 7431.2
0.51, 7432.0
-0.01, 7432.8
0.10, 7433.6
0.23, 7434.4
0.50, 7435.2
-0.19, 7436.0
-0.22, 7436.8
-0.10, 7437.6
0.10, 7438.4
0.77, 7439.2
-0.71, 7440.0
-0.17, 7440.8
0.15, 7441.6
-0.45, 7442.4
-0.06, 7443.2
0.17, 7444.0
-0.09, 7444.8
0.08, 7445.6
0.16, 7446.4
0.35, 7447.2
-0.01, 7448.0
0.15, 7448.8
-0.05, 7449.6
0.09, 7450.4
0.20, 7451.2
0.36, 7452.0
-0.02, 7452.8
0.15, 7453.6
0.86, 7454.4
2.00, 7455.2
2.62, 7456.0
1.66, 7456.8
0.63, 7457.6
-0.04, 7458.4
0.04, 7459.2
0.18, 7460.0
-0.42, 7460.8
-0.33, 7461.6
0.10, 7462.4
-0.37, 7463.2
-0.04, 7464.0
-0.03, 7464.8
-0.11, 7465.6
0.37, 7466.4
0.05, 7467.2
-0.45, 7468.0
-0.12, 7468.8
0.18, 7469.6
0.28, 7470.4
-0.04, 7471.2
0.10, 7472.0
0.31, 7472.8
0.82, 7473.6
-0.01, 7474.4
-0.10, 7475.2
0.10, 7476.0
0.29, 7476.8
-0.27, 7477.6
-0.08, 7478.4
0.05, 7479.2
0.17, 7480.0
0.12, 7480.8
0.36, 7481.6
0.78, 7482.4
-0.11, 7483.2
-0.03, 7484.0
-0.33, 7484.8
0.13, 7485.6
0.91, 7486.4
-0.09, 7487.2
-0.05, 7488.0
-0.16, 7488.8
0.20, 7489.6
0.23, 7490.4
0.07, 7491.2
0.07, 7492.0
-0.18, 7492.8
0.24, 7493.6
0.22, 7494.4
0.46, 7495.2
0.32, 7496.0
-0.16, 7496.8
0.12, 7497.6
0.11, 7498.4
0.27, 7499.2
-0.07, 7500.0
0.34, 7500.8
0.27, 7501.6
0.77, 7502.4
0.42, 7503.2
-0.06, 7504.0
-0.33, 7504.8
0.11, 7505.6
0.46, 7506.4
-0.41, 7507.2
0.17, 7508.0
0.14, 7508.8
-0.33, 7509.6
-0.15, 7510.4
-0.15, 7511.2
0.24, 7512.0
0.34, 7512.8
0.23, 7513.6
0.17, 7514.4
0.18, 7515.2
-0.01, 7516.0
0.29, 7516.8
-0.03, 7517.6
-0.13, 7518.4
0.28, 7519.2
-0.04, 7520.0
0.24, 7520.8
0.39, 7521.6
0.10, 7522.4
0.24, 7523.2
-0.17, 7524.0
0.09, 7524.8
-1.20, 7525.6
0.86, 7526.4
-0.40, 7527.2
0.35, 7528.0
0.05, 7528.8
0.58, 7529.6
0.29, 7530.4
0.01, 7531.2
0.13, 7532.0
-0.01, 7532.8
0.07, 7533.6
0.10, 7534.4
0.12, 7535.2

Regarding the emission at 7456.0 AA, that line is [O III]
